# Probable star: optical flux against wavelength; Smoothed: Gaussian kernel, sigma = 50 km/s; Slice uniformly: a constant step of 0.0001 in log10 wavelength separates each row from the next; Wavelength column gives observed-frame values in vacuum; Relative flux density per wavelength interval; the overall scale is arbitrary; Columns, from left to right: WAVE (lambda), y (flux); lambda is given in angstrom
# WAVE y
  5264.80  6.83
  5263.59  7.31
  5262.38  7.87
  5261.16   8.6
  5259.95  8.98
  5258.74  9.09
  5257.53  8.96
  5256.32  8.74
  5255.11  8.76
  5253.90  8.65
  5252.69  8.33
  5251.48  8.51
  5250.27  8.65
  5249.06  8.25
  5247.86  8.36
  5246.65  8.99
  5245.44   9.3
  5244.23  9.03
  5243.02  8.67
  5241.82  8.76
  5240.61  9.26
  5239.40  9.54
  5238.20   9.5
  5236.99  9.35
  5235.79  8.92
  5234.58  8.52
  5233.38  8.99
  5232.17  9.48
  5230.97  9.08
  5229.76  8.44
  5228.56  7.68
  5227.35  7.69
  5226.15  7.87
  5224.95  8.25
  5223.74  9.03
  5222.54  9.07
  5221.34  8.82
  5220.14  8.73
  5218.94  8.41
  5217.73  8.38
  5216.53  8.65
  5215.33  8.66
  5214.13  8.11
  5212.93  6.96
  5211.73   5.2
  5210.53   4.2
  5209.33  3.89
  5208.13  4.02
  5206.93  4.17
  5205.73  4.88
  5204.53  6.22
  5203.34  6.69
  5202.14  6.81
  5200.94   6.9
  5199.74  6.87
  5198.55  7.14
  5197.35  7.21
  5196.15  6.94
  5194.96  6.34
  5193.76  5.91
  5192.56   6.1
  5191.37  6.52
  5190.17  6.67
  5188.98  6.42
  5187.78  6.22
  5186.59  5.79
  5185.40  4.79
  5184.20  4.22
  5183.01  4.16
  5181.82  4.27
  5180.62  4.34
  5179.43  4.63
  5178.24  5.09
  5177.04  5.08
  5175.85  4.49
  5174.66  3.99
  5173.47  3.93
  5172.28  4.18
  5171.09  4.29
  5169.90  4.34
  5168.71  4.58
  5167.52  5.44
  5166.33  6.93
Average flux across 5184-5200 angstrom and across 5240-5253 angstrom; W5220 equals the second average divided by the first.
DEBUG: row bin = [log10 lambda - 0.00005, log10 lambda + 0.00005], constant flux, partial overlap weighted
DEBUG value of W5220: 1.4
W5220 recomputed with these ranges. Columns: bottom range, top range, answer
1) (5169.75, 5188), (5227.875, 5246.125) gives 1.95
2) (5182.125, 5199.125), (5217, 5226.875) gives 1.43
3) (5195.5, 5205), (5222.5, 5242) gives 1.28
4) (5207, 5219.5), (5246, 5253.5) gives 1.30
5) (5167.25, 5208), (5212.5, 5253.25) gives 1.59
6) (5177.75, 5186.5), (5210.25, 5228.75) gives 1.73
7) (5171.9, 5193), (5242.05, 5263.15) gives 1.72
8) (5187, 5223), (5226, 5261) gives 1.31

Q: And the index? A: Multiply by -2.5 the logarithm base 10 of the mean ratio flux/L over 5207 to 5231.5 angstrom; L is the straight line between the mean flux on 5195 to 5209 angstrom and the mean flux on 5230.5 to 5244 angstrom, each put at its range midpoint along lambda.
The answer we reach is 0.02 mag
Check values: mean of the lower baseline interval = 6.13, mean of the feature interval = 7.48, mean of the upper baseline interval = 9.1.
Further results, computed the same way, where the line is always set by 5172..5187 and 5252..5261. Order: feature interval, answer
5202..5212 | 0.192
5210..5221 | -0.153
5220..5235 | -0.196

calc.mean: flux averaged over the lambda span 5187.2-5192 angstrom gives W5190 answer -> 6.46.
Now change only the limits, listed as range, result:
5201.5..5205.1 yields 6.59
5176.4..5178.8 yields 5.06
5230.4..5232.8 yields 9.28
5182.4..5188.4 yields 5.04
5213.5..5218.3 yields 8.45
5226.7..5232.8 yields 8.46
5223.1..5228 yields 8.21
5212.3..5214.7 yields 7.5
